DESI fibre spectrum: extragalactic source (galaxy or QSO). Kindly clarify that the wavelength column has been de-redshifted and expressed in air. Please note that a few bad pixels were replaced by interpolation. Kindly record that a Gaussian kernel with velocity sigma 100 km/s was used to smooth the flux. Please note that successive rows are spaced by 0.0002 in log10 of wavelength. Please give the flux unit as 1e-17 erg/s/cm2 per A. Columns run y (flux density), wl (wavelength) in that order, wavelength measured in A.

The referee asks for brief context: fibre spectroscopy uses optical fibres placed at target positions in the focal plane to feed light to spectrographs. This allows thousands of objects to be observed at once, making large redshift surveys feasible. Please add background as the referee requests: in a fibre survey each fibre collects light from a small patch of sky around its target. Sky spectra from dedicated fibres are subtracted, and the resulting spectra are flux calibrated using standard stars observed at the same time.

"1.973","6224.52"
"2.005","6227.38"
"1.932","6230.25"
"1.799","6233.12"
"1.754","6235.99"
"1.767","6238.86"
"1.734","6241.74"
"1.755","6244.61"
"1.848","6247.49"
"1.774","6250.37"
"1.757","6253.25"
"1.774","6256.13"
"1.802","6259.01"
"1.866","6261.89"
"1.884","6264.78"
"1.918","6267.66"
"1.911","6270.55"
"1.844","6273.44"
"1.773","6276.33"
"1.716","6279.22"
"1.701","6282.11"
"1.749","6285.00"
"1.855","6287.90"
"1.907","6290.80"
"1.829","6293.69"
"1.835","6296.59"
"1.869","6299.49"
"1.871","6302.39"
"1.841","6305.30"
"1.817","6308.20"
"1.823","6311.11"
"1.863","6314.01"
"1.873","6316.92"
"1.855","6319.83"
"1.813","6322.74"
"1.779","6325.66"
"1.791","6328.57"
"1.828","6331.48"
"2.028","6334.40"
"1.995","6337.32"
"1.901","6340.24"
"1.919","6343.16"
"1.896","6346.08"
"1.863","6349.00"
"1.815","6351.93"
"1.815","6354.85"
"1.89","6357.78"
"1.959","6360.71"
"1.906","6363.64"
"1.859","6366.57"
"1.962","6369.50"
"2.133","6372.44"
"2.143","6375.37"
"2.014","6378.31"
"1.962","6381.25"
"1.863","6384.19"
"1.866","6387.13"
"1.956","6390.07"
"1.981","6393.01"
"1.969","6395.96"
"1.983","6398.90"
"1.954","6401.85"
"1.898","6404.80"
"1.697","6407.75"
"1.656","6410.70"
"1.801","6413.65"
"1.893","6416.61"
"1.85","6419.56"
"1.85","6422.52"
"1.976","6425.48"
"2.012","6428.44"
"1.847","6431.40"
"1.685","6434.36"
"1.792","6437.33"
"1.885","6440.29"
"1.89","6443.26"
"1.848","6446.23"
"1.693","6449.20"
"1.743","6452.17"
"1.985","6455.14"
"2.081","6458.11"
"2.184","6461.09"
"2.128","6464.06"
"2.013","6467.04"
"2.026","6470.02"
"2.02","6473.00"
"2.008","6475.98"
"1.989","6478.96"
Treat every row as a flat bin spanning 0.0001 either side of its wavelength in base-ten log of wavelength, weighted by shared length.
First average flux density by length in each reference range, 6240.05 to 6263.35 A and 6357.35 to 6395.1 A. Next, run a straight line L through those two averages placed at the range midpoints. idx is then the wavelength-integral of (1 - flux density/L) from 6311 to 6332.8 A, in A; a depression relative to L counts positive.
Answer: 0.7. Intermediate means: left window 1.79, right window 1.96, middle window 1.83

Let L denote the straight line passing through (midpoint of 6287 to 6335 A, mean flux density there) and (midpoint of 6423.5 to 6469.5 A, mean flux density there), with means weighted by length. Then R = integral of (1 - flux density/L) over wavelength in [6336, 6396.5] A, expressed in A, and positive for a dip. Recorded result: -1.9 A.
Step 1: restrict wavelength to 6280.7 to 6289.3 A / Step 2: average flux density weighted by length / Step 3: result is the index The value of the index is 1.77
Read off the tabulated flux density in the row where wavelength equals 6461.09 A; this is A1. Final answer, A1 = 2.184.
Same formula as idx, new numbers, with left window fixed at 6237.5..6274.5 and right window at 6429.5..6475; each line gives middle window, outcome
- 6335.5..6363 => -0.4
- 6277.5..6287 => 0.5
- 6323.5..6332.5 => 0.3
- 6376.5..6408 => -0.7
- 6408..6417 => 0.7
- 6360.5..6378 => -1.1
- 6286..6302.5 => -0.2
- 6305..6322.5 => 0.1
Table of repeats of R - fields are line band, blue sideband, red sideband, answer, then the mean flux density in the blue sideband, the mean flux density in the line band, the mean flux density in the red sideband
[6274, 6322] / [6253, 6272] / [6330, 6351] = 1.44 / 1.85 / 1.82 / 1.92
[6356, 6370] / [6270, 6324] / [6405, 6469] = -0.42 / 1.83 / 1.91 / 1.88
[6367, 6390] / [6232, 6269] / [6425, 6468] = -1.32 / 1.8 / 1.98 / 1.92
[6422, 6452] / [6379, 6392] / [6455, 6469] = 2.78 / 1.92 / 1.84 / 2.09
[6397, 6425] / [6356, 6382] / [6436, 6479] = 1.67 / 1.98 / 1.85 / 1.95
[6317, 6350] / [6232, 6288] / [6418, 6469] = -0.64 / 1.8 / 1.88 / 1.91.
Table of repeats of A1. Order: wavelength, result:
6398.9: 1.983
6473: 2.02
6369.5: 1.962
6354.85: 1.815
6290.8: 1.907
